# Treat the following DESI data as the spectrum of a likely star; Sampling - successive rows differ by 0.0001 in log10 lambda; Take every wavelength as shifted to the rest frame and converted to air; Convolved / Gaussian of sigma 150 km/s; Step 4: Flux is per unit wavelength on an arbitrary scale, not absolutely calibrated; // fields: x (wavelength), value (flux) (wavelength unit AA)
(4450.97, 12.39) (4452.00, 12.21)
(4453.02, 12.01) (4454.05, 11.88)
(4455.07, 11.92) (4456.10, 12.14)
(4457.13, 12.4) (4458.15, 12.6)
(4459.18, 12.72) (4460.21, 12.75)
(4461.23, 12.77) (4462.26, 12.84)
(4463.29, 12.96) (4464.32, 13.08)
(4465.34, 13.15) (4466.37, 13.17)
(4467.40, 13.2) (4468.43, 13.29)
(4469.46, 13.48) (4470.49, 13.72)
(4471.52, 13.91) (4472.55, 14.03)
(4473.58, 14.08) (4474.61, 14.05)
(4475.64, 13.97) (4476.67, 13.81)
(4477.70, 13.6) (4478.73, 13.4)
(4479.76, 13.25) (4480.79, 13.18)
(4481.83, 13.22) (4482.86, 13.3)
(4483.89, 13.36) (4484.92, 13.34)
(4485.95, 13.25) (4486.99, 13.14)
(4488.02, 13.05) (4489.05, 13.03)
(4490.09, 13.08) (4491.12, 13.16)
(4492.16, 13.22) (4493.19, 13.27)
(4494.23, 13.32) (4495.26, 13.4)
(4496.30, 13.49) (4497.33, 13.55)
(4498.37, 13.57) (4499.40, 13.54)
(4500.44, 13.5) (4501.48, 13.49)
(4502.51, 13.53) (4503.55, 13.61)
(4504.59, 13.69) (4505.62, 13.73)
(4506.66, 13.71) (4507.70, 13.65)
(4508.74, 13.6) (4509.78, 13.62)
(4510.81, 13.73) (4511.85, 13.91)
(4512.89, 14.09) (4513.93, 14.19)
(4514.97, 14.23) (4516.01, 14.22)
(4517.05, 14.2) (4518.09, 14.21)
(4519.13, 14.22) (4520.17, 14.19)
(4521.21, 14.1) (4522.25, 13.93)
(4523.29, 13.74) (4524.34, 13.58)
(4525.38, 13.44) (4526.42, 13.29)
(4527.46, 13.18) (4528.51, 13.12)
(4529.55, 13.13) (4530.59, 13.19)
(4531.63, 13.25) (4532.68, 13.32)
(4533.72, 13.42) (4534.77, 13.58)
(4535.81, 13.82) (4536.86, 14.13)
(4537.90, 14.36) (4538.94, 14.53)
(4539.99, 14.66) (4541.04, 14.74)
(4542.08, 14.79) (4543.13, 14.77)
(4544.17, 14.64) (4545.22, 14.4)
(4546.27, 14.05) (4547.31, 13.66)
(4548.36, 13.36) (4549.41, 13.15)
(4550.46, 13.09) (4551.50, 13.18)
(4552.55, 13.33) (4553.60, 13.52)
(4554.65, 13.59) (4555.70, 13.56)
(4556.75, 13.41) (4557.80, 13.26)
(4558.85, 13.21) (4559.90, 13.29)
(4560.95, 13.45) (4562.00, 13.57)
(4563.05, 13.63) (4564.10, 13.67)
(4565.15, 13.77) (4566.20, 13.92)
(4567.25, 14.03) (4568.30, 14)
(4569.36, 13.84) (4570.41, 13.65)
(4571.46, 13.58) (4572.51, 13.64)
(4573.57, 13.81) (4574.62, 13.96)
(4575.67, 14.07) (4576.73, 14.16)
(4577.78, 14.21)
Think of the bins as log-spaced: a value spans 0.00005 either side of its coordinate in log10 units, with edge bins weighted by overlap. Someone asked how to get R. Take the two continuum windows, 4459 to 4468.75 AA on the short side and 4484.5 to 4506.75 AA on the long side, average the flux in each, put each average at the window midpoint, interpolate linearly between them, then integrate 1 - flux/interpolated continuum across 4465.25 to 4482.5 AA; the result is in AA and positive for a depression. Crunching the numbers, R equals -0.6 AA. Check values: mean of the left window 13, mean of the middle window 13.6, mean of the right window 13.4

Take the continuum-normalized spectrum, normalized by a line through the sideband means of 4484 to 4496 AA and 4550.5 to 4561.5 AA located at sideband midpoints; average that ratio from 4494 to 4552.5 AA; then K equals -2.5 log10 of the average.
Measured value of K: -0.039 mag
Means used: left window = 13.2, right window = 13.4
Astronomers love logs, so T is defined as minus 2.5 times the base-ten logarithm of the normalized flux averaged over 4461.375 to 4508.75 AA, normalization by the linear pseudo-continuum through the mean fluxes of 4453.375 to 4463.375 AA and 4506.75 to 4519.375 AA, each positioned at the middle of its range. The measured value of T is -0.02 mag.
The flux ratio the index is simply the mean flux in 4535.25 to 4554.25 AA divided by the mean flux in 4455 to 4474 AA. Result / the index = 1.1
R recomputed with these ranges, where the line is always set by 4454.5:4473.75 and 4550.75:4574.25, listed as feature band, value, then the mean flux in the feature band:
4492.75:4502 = -0.2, 13.5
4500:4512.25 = -0.3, 13.6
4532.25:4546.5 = -0.8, 14.2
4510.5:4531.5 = -0.7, 13.8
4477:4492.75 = -0.1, 13.2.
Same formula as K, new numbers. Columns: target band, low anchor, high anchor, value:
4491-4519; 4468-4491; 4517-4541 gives -0.01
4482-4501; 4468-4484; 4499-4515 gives 0.03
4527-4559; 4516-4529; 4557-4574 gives 0.00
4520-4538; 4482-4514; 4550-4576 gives 0.00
